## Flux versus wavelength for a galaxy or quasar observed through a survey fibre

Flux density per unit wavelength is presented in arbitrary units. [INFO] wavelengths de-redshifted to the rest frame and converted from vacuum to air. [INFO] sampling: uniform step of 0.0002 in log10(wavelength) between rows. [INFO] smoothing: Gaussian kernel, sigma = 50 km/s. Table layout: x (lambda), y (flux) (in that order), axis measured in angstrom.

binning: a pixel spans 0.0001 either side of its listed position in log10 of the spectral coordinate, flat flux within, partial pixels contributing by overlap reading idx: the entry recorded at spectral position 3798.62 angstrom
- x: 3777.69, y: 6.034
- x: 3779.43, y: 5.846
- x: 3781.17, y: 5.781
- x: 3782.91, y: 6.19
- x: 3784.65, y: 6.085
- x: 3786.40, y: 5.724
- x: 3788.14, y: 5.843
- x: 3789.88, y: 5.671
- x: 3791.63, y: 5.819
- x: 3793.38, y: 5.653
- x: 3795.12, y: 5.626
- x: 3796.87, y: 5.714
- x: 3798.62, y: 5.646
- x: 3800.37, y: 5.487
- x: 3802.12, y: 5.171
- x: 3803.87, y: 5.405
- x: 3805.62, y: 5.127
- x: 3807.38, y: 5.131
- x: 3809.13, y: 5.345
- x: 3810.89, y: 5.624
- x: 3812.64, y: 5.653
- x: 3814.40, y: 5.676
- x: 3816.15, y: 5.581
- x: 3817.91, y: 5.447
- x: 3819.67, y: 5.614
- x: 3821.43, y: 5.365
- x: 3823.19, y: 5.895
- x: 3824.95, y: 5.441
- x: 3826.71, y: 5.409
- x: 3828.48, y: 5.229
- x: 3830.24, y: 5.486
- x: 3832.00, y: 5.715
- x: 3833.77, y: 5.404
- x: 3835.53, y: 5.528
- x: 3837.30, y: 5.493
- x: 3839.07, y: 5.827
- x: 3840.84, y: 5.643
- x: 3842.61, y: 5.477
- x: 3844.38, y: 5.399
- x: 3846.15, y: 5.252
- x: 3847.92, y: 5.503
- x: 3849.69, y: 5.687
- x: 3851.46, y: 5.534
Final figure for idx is 5.646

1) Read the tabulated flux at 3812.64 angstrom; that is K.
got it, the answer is 5.653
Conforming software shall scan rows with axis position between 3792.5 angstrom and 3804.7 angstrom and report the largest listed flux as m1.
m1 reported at 5.714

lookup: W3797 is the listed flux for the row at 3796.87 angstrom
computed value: 5.714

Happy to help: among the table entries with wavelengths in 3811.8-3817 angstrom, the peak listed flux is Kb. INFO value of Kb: 5.676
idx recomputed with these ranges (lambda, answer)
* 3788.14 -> 5.843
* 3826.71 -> 5.409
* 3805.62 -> 5.127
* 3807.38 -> 5.131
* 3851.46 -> 5.534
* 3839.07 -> 5.827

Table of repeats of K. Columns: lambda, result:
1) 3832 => 5.715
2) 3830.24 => 5.486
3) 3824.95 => 5.441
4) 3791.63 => 5.819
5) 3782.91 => 6.19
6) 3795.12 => 5.626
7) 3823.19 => 5.895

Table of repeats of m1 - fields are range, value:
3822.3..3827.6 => 5.895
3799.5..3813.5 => 5.653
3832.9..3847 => 5.827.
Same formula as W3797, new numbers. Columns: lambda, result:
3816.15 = 5.581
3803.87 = 5.405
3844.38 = 5.399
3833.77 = 5.404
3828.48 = 5.229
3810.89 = 5.624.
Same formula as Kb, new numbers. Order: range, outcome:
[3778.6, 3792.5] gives 6.19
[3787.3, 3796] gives 5.843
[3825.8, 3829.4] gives 5.409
